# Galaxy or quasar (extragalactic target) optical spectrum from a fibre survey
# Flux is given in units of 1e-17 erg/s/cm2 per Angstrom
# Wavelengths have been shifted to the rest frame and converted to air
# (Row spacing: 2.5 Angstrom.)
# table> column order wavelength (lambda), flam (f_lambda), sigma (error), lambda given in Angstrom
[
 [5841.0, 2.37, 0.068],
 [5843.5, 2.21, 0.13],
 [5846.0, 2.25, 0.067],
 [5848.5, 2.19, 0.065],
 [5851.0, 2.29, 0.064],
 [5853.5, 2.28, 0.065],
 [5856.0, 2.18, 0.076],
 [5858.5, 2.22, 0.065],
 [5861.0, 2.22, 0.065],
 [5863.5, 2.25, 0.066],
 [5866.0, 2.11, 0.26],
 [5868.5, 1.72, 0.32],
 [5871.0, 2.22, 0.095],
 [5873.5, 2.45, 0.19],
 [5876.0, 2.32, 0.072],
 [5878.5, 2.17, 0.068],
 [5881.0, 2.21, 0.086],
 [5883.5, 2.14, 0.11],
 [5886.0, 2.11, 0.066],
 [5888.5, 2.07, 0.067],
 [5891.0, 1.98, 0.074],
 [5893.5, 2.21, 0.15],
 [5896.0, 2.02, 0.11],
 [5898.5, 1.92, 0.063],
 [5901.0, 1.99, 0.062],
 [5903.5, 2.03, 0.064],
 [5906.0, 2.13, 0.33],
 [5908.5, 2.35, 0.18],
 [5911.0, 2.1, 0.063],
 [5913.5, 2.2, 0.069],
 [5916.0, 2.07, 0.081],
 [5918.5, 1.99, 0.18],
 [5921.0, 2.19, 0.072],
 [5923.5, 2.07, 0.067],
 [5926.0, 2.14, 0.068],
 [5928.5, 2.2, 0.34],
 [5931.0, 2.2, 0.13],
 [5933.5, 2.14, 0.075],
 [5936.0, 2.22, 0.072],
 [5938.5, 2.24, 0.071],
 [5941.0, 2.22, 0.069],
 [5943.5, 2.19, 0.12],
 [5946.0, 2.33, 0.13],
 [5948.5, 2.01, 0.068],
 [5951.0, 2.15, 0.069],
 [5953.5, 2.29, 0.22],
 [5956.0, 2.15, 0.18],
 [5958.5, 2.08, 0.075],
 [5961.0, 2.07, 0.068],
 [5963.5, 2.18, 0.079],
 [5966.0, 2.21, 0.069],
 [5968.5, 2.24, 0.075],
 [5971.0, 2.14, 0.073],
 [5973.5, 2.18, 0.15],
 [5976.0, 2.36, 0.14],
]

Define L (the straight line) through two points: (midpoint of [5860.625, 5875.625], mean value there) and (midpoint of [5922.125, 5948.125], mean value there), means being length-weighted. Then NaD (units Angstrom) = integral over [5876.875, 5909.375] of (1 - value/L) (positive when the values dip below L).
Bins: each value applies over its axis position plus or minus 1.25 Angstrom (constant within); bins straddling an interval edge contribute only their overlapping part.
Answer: 1.1 Angstrom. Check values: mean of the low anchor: 2.17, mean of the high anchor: 2.19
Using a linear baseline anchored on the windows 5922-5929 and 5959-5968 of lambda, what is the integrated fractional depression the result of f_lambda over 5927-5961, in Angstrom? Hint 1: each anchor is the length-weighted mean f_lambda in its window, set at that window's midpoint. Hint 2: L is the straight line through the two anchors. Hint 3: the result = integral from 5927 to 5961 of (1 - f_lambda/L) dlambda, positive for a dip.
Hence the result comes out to -0.6 Angstrom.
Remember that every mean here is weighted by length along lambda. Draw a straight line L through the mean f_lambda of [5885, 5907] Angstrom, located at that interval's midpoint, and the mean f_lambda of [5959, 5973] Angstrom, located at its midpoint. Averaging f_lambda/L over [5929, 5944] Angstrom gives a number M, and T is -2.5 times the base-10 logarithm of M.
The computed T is -0.04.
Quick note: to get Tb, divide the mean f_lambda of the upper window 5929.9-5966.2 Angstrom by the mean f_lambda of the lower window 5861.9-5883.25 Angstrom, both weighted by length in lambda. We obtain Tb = 1.0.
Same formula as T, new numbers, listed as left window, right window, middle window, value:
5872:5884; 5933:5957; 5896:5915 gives 0.07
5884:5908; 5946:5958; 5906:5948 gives -0.03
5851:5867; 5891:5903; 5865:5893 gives -0.01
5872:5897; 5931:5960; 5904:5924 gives 0.02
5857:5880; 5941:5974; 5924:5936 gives 0.00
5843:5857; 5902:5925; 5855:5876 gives 0.01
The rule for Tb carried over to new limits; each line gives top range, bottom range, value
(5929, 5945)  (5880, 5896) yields 1.04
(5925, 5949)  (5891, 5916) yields 1.05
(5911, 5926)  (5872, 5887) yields 0.94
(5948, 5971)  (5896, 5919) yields 1.03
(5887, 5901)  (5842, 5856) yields 0.91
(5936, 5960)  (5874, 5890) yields 1.00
